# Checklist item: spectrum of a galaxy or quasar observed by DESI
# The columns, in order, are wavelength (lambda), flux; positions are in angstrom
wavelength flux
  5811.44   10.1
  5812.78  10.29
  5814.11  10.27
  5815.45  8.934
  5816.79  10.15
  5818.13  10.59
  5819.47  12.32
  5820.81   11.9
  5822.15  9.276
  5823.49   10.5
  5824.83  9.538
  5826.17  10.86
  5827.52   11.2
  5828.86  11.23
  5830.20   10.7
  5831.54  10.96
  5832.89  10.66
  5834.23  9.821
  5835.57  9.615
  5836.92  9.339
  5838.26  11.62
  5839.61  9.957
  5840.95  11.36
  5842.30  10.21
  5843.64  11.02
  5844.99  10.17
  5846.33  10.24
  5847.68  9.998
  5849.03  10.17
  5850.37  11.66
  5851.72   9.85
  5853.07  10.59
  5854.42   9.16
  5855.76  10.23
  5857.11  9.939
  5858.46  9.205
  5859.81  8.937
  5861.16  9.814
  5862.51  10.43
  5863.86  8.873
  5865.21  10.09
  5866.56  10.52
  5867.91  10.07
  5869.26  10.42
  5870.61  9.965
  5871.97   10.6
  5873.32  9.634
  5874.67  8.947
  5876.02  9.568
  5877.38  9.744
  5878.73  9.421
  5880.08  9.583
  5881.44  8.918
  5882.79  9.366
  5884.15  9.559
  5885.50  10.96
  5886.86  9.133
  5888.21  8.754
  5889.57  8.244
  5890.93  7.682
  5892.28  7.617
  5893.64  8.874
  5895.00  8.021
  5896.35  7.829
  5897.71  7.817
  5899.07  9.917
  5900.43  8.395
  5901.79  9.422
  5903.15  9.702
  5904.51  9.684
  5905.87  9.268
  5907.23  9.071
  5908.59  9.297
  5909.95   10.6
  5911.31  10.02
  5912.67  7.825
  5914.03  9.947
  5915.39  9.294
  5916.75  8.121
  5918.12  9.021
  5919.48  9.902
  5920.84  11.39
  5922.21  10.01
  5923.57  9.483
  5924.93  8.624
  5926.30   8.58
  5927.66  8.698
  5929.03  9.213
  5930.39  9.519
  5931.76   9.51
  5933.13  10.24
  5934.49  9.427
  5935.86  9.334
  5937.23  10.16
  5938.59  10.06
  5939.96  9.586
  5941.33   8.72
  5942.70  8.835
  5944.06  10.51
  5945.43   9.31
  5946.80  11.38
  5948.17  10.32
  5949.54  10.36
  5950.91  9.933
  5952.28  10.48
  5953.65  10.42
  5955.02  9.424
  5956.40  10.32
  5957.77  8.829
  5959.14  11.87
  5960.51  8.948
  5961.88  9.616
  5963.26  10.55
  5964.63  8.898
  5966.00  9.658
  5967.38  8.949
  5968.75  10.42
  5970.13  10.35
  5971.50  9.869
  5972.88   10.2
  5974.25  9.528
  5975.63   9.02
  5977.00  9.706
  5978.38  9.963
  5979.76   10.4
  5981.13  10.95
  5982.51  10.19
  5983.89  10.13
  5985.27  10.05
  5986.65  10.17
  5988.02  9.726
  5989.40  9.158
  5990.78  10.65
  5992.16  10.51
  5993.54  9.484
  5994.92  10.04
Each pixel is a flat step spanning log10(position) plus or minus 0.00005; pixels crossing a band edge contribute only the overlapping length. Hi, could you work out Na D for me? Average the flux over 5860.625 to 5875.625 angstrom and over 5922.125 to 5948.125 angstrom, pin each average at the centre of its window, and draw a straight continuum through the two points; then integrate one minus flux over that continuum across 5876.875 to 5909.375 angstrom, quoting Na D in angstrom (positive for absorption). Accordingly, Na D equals 2.6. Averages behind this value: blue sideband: 9.94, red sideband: 9.55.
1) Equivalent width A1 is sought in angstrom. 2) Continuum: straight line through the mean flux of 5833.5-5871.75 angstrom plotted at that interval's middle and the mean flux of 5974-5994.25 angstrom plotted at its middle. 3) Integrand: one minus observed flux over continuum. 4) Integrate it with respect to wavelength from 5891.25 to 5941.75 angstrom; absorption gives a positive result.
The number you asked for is 4.1 angstrom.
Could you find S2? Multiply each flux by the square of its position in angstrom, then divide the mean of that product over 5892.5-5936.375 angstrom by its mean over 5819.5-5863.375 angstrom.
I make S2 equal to 0.92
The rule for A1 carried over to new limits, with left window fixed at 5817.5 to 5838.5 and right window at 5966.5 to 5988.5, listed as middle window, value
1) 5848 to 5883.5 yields 2.10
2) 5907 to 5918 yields 1.06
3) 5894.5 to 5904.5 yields 1.46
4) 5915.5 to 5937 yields 1.64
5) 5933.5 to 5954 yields 0.40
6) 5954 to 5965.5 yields 0.26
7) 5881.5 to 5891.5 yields 1.22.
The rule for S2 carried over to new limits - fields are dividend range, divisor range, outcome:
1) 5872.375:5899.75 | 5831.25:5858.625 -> 0.89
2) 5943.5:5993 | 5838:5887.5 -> 1.04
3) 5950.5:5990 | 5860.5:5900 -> 1.10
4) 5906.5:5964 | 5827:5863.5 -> 0.97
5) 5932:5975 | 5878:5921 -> 1.10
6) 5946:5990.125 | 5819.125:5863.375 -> 1.01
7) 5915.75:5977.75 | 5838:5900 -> 1.03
